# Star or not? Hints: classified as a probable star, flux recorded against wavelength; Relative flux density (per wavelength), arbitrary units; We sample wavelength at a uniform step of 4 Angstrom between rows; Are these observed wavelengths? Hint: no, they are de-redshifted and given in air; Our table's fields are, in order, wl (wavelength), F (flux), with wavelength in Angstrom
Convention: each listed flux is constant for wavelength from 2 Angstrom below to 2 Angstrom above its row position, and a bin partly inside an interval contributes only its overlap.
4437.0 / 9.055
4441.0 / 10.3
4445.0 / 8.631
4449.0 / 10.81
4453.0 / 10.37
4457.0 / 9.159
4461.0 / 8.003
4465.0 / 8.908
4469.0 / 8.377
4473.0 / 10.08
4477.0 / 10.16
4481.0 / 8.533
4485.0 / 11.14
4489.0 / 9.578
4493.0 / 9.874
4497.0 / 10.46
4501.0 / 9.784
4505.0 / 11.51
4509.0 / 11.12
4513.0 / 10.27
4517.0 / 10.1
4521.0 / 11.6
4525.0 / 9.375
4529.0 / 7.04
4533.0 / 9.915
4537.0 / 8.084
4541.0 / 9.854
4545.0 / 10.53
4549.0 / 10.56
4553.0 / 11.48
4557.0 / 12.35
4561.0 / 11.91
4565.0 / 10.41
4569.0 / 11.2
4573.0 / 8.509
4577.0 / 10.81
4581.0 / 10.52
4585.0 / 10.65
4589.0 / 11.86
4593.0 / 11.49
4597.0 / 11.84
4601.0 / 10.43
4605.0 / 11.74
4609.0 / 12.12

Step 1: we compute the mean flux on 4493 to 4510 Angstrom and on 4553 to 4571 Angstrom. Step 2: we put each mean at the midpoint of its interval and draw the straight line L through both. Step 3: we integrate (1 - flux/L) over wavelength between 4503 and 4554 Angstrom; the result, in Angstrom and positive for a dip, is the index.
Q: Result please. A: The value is 4.1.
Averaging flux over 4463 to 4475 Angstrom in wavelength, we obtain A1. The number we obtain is 9.12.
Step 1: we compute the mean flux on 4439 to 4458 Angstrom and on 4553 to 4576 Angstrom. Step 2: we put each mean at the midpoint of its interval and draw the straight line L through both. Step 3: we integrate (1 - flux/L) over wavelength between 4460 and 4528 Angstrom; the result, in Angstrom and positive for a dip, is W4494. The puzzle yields 2.53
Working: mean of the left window 9.89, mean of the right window 10.9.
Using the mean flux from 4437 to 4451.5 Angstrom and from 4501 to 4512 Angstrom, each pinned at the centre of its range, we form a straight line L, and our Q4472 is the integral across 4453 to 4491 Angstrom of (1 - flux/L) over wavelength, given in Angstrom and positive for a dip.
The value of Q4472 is 3.4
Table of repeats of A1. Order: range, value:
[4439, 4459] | 9.85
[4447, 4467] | 9.45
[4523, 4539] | 8.6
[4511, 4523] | 10.7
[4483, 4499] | 10.3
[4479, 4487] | 9.84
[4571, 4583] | 9.95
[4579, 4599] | 11.3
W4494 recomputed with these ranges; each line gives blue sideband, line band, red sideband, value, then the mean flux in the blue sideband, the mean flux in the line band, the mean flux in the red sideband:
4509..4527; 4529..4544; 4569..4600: 2.1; 10.4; 9.07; 10.8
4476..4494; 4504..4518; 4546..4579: -0.8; 9.84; 10.7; 10.9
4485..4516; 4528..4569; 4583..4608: 2.1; 10.4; 10.3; 11.4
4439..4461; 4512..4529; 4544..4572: 1.1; 9.69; 9.95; 11.1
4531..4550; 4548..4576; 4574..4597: -1.6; 9.75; 10.9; 11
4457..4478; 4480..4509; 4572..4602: -2.4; 9.06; 10.2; 10.8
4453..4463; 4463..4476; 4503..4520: 0.2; 8.94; 9.2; 10.8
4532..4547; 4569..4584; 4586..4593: 1.2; 9.57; 10.2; 11.6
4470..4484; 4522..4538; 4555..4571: 2.9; 9.61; 8.82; 11.5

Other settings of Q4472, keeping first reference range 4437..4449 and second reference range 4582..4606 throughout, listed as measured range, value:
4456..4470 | 1.8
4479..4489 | 0.3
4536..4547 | 1.1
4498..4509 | -0.5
